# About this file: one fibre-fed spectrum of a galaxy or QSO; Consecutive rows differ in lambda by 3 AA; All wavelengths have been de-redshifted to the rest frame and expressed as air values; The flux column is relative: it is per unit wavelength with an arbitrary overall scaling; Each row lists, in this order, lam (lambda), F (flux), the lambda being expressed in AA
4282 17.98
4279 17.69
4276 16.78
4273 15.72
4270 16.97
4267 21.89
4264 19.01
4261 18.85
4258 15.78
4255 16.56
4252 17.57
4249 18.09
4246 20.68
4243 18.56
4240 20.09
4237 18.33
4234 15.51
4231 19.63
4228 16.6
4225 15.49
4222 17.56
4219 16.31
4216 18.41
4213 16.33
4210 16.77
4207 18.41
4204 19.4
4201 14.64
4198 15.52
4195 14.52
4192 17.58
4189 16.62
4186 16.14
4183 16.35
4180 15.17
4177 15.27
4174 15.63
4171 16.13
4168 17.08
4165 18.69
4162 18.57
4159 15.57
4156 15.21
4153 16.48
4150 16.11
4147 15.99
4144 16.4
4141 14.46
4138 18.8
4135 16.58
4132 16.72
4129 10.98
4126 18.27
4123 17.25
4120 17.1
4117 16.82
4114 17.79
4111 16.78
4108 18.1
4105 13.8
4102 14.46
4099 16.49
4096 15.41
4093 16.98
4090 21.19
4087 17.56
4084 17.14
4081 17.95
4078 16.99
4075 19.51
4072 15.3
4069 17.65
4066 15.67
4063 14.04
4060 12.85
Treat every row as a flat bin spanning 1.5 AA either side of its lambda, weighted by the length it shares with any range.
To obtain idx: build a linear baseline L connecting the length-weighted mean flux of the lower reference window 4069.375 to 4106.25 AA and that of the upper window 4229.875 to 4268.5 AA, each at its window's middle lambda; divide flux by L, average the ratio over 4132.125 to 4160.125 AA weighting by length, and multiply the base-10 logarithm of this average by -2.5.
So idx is 0.08 mag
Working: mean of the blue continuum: 16.9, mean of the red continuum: 18.5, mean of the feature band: 16.2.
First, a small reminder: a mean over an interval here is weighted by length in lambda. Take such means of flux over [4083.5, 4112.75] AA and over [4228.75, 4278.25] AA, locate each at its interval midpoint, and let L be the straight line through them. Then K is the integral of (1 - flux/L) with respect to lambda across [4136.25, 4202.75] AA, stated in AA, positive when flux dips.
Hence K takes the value 4.4 AA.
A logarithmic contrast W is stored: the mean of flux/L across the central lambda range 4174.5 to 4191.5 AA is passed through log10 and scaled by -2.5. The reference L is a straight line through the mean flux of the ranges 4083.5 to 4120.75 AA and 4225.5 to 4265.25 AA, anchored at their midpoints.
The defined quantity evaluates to 0.10 mag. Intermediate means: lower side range 16.9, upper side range 18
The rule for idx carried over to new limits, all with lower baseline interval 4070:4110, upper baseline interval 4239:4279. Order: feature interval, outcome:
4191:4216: 0.066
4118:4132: 0.079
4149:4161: 0.097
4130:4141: 0.040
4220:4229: 0.087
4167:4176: 0.089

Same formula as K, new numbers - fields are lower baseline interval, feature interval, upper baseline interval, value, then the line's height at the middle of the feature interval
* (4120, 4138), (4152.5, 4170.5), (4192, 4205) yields -0.8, 16.2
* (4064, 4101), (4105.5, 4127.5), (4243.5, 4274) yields 0.2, 17.4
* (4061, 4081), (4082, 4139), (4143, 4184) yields -1.0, 16.5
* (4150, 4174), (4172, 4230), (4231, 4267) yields 3.1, 17.4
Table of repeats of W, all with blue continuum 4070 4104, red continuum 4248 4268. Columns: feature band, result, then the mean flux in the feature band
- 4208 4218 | 0.04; 17.2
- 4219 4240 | 0.04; 17.3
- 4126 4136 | 0.15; 15.2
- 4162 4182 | 0.07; 16.5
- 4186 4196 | 0.09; 16.3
